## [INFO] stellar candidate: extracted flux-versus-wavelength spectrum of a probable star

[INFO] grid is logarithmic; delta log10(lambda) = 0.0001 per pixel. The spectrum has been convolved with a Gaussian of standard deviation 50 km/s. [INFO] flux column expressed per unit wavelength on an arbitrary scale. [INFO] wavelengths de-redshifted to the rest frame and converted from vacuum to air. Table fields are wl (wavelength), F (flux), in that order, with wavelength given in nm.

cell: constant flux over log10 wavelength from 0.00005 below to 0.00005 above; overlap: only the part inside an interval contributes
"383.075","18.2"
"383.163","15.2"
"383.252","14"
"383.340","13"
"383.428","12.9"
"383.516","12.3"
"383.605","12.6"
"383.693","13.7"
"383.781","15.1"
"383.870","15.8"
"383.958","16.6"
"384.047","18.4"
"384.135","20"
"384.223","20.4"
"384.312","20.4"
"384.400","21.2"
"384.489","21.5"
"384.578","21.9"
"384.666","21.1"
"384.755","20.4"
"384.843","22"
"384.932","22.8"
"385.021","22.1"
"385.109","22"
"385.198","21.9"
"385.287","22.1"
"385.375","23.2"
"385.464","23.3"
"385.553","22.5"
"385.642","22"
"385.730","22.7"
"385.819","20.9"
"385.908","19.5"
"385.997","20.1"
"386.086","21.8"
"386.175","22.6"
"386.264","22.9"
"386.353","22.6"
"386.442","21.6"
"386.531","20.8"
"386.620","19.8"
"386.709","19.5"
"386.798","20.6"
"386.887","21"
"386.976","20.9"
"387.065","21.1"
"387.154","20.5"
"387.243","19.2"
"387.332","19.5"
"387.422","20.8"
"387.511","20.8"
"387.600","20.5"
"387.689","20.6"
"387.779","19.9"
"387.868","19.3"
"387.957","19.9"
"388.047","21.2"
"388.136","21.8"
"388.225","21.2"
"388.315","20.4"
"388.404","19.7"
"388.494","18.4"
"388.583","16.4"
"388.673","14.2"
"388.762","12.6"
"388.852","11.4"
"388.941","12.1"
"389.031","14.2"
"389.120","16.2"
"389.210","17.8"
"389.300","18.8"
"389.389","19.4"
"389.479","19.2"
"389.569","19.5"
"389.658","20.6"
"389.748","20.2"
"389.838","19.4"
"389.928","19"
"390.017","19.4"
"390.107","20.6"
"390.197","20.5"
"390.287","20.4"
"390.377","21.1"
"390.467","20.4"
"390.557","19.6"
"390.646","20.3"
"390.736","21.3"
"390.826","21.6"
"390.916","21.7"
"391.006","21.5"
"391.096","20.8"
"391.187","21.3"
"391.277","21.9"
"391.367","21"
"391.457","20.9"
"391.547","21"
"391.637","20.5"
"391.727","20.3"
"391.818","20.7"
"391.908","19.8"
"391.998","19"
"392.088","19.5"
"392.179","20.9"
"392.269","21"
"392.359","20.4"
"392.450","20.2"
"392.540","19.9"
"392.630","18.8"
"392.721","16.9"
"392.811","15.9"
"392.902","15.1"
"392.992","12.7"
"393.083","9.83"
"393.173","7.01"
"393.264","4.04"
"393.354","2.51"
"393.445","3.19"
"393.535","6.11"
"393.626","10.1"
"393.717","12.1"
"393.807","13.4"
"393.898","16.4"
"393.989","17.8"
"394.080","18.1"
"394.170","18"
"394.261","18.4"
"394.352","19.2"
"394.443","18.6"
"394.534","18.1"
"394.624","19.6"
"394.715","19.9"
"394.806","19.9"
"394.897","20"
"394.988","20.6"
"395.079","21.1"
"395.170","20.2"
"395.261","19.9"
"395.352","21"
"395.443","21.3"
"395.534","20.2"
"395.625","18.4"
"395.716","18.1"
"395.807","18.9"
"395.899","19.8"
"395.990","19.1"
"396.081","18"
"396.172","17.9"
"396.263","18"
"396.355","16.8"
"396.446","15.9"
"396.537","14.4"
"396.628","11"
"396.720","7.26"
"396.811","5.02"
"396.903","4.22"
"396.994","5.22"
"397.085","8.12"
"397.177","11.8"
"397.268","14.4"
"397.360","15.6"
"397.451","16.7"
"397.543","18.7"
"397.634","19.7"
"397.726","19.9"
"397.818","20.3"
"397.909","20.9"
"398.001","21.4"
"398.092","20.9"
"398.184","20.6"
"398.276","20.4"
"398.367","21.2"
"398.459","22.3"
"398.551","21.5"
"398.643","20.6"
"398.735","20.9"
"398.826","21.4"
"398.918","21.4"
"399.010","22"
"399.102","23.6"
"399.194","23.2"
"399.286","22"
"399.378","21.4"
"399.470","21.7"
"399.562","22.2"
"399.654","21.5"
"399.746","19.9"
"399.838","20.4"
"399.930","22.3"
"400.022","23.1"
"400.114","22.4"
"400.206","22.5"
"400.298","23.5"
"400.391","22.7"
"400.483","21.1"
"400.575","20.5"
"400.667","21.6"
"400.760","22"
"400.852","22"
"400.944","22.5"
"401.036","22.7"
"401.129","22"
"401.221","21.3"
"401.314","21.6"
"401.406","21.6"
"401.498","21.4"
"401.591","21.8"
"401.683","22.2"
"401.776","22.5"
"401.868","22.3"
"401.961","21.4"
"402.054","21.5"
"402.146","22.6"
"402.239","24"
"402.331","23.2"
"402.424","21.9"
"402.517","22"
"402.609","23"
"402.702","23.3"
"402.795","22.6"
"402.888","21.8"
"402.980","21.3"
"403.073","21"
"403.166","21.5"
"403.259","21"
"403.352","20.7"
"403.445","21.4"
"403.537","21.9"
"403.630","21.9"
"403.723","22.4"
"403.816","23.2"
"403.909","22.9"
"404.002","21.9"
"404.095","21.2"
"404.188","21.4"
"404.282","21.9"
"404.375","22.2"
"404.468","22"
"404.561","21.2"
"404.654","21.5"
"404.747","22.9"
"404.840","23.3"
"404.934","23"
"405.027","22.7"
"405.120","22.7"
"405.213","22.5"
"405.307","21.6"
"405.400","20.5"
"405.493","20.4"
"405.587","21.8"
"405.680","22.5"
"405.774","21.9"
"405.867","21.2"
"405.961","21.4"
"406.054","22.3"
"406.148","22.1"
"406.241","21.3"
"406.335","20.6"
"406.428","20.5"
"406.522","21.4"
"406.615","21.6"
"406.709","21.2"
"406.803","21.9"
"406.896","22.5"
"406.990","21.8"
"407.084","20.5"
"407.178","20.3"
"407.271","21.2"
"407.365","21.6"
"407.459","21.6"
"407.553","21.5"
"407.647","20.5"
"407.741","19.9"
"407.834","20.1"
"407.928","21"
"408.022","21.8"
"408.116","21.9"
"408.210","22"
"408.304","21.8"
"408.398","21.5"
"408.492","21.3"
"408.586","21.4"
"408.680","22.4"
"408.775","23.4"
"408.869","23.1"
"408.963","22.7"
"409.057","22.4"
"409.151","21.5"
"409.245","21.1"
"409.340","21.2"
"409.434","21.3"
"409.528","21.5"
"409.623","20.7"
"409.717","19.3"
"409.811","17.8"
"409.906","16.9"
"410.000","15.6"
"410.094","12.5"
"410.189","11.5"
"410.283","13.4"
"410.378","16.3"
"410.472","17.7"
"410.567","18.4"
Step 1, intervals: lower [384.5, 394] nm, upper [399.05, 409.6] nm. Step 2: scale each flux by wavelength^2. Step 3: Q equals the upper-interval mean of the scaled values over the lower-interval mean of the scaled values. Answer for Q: 1.25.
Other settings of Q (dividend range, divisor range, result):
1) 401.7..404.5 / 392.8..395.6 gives 1.48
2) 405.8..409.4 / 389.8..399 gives 1.30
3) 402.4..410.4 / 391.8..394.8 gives 1.45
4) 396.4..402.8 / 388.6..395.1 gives 1.18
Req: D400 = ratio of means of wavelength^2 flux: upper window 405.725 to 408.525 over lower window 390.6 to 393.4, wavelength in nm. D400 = 1.28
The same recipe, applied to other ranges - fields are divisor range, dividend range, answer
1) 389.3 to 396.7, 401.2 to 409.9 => 1.29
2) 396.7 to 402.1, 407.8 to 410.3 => 1.06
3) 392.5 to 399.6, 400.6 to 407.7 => 1.34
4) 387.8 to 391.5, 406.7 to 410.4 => 1.16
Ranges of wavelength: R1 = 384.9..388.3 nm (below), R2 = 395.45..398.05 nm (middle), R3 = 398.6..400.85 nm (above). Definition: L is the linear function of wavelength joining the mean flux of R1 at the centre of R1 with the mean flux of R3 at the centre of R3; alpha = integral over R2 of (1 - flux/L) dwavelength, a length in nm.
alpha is 0.72 nm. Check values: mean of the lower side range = 21.2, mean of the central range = 15.7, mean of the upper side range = 21.8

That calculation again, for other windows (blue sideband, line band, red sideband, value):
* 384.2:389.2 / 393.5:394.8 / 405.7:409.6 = 0.27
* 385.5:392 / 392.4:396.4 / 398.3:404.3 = 0.85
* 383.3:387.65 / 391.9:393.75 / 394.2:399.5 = 0.49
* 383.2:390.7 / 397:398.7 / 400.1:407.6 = 0.22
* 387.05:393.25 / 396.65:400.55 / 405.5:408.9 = 0.25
